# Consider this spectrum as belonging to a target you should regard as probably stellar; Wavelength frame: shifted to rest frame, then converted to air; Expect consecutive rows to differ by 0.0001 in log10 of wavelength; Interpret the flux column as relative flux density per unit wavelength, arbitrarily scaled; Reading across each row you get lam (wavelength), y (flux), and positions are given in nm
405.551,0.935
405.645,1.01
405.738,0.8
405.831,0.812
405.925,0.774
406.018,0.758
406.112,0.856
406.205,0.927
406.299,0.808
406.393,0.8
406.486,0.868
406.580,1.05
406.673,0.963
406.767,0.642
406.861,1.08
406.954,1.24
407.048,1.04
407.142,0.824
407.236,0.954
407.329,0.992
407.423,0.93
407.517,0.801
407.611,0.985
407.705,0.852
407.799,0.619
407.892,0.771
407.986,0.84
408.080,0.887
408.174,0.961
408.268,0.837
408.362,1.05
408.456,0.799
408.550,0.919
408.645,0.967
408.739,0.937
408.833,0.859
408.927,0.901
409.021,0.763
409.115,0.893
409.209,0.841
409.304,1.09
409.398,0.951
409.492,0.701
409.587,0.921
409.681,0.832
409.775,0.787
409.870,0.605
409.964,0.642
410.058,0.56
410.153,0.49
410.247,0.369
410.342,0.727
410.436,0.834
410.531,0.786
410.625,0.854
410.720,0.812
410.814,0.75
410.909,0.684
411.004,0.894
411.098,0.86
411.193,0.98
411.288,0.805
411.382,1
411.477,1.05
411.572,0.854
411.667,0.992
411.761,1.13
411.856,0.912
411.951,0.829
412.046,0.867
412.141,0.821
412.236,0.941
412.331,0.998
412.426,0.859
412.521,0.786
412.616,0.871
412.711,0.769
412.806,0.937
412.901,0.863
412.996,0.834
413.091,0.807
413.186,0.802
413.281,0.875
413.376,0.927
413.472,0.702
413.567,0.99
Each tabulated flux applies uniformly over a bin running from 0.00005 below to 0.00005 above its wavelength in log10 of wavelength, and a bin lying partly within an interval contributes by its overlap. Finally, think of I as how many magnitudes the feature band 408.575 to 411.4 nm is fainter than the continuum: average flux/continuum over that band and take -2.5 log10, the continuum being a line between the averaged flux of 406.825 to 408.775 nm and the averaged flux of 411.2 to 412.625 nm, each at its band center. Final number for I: 0.15 mag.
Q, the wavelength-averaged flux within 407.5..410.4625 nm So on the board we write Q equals 0.812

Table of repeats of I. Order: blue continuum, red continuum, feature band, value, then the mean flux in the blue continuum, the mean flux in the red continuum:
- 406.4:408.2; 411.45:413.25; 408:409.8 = 0.01 mag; 0.908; 0.889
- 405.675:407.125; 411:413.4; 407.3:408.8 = 0.02 mag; 0.895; 0.895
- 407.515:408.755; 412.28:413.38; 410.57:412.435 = -0.04 mag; 0.874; 0.859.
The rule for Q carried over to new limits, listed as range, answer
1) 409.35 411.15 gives 0.741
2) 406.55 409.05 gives 0.906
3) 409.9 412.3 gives 0.818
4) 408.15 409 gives 0.908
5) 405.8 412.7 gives 0.858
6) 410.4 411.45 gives 0.846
